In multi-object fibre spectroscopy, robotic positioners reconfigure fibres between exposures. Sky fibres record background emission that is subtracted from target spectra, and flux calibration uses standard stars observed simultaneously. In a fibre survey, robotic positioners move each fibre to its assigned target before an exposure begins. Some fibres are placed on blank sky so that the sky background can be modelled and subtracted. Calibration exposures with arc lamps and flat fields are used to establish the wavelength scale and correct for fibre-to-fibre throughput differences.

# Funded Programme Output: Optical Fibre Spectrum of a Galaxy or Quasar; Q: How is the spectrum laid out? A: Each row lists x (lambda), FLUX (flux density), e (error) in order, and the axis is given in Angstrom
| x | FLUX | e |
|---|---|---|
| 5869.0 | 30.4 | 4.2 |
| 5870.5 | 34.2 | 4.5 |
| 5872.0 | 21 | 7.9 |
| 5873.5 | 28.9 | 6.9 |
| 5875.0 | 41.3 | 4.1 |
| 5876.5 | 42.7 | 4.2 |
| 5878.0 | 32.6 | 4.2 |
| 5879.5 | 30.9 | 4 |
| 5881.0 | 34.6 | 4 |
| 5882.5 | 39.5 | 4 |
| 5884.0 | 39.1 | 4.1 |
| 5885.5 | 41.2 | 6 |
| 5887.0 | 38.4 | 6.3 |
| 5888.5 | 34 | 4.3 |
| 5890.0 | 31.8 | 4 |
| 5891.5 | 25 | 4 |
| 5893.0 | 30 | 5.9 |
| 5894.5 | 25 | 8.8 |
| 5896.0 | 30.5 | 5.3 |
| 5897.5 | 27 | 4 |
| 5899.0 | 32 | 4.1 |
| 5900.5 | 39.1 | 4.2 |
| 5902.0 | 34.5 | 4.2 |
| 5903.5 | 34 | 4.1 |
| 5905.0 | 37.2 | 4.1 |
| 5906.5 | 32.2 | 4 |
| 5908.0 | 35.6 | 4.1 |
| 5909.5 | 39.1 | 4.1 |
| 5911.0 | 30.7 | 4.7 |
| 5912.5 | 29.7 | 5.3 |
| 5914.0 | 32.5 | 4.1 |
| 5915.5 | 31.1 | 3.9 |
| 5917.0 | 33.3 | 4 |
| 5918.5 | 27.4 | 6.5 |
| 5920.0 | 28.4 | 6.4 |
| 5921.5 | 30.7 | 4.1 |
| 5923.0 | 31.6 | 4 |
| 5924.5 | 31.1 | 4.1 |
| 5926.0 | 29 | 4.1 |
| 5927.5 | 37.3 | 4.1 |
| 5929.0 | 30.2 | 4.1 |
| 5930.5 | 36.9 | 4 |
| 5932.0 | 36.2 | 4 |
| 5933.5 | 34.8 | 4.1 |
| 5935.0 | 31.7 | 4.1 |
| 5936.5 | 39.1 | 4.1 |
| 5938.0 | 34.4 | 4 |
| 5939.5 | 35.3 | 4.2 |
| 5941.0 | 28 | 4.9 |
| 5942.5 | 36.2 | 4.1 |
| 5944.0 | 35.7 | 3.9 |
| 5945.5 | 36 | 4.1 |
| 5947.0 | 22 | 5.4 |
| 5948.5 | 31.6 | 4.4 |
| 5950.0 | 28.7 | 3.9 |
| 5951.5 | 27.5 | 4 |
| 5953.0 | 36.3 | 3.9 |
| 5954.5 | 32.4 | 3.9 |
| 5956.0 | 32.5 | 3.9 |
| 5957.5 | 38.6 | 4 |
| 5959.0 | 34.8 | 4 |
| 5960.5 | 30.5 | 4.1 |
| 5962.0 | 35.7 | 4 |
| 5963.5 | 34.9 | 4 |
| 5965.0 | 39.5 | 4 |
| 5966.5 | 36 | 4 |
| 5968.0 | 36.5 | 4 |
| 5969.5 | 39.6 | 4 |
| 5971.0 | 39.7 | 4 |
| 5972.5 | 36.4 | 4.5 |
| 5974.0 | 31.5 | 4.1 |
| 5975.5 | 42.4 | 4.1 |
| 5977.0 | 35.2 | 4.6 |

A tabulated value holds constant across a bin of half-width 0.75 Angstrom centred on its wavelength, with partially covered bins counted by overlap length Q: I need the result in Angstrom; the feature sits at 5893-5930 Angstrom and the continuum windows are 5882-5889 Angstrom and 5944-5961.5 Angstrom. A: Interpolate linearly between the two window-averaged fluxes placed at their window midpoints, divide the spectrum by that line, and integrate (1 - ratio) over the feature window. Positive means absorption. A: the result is 4.1 Angstrom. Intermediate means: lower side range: 38.6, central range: 32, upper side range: 32.1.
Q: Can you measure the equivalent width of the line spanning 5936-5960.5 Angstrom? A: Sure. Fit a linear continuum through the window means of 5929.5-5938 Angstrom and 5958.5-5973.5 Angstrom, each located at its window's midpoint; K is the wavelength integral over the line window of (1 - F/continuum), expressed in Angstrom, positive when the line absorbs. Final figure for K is 1.99 Angstrom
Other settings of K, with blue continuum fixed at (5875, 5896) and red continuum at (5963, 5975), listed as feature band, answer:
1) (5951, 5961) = 0.84 Angstrom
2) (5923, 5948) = 1.80 Angstrom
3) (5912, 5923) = 1.49 Angstrom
